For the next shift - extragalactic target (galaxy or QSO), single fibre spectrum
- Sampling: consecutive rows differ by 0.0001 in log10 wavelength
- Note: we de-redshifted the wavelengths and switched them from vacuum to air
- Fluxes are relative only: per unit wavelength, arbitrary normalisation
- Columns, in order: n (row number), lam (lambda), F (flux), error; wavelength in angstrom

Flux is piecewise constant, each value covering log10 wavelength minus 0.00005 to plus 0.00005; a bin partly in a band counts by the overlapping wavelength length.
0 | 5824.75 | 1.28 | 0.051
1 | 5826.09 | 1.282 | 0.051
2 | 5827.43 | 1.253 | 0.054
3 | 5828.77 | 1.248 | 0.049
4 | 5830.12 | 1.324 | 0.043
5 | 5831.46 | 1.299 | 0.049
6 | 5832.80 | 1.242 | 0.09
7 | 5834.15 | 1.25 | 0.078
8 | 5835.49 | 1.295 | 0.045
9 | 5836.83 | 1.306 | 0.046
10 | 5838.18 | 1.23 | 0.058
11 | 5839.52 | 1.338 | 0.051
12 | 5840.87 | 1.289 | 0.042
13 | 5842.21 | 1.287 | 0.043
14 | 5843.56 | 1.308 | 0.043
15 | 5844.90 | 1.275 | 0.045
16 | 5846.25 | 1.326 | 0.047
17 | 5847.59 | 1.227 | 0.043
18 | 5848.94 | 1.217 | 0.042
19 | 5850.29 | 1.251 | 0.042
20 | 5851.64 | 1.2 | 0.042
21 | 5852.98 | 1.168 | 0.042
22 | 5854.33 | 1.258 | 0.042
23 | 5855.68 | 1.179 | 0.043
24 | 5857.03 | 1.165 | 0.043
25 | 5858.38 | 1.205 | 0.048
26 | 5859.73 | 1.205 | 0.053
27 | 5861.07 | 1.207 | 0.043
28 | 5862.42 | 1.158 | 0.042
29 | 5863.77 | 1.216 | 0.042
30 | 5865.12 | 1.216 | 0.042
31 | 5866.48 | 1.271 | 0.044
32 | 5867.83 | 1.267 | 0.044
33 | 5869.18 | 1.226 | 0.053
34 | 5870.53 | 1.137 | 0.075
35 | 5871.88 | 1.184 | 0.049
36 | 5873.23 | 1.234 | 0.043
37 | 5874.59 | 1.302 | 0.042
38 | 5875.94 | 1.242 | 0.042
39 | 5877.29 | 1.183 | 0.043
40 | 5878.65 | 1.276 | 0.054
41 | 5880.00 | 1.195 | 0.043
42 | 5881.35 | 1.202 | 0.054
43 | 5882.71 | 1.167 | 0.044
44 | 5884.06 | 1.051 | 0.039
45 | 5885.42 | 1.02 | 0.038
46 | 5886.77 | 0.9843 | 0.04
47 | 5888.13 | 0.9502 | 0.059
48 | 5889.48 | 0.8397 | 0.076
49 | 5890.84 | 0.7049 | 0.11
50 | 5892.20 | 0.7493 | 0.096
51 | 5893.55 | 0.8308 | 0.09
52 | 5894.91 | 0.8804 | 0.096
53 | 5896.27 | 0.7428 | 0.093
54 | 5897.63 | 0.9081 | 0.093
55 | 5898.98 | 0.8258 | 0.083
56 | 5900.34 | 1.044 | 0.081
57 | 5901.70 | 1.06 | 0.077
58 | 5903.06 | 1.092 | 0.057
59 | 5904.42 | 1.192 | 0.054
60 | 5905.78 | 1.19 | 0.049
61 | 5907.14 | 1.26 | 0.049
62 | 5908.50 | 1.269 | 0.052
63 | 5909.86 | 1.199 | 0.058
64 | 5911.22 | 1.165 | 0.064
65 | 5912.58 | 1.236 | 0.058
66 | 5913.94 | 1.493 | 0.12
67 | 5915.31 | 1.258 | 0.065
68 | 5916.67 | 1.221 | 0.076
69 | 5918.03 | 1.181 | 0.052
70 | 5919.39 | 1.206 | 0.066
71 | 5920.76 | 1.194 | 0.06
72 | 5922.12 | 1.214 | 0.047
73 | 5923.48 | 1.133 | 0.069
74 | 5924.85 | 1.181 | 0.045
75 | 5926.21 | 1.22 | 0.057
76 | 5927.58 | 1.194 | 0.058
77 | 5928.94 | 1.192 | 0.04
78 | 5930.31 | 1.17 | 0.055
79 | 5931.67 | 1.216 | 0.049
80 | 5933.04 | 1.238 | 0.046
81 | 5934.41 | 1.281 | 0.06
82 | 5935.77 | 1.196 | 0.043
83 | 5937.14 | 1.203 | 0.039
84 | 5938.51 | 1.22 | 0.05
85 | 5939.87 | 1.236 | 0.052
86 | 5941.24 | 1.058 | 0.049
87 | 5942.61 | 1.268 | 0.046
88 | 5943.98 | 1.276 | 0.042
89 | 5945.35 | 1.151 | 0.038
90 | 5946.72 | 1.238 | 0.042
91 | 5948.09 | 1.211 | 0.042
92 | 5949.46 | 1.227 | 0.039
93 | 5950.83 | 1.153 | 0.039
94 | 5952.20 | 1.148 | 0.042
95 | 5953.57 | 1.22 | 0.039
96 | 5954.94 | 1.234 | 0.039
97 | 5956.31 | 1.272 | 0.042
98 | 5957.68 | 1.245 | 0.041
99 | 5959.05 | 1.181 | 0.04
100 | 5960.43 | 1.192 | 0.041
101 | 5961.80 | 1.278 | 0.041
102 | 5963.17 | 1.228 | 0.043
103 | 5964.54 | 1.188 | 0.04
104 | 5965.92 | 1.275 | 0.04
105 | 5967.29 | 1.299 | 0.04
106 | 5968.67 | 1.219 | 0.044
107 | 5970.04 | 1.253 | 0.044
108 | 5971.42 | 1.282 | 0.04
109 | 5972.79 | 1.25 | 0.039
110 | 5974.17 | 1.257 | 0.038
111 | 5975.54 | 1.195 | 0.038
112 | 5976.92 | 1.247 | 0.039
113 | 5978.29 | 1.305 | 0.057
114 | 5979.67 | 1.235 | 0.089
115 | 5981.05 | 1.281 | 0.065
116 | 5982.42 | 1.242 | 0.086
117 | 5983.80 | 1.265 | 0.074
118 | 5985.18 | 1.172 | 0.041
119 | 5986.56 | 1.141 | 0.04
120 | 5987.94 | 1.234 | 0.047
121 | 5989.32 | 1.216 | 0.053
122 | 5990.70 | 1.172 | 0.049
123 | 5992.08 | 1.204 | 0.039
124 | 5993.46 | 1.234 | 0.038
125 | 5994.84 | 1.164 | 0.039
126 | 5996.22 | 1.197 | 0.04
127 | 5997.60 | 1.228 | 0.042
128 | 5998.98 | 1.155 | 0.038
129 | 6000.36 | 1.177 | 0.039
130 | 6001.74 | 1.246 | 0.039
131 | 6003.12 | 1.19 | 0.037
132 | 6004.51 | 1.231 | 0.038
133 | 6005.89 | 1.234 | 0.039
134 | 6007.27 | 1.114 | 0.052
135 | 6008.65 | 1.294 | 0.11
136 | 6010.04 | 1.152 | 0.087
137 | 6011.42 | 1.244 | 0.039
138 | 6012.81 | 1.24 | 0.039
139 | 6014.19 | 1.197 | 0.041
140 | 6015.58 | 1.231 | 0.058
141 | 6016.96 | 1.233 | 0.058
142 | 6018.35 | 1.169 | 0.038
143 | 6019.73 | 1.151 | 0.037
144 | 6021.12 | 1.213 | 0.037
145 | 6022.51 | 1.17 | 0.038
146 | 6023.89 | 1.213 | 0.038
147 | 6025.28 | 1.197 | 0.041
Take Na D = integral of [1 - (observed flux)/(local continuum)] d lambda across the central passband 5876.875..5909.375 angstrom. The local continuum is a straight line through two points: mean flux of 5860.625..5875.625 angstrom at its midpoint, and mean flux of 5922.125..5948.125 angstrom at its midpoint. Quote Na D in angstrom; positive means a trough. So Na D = 5.05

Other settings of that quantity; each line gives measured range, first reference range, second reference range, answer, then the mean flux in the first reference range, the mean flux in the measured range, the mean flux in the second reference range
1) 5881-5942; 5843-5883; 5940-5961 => 5.0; 1.22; 1.11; 1.21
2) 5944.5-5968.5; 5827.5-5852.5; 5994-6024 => 0.1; 1.27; 1.22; 1.2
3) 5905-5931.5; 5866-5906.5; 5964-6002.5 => -2.4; 1.06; 1.22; 1.23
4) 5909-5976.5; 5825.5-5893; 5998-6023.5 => -1.3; 1.19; 1.22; 1.2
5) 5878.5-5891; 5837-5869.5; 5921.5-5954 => 1.9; 1.24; 1.04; 1.2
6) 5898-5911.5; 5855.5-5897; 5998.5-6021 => 0.0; 1.1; 1.12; 1.2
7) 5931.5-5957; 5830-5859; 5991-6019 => 0.2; 1.26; 1.21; 1.21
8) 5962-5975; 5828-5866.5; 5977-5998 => -0.3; 1.25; 1.25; 1.22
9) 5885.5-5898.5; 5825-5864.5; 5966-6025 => 4.1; 1.25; 0.852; 1.22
